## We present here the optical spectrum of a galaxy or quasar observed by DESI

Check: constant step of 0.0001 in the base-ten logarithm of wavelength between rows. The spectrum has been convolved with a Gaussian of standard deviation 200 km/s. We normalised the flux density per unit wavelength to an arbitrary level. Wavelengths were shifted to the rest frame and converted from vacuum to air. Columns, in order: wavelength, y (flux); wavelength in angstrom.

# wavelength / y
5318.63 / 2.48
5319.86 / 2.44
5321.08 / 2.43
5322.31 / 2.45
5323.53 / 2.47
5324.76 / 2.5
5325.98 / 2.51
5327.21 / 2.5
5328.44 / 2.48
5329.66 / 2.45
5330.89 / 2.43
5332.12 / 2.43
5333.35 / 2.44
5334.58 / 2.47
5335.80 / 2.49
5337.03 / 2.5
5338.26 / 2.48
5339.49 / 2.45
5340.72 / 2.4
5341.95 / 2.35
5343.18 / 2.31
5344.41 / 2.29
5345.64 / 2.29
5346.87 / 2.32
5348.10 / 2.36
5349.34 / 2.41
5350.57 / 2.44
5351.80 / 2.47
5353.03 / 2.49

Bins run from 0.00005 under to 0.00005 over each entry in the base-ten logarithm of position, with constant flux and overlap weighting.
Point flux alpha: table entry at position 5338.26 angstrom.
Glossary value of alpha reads 2.48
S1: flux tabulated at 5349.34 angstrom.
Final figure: 2.41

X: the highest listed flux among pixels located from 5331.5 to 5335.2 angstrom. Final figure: 2.47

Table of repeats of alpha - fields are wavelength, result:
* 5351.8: 2.47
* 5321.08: 2.43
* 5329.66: 2.45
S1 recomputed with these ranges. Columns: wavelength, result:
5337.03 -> 2.5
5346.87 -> 2.32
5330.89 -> 2.43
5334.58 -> 2.47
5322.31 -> 2.45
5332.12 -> 2.43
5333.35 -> 2.44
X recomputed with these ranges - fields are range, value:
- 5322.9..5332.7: 2.51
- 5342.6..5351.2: 2.44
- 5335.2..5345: 2.5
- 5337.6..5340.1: 2.48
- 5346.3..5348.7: 2.36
